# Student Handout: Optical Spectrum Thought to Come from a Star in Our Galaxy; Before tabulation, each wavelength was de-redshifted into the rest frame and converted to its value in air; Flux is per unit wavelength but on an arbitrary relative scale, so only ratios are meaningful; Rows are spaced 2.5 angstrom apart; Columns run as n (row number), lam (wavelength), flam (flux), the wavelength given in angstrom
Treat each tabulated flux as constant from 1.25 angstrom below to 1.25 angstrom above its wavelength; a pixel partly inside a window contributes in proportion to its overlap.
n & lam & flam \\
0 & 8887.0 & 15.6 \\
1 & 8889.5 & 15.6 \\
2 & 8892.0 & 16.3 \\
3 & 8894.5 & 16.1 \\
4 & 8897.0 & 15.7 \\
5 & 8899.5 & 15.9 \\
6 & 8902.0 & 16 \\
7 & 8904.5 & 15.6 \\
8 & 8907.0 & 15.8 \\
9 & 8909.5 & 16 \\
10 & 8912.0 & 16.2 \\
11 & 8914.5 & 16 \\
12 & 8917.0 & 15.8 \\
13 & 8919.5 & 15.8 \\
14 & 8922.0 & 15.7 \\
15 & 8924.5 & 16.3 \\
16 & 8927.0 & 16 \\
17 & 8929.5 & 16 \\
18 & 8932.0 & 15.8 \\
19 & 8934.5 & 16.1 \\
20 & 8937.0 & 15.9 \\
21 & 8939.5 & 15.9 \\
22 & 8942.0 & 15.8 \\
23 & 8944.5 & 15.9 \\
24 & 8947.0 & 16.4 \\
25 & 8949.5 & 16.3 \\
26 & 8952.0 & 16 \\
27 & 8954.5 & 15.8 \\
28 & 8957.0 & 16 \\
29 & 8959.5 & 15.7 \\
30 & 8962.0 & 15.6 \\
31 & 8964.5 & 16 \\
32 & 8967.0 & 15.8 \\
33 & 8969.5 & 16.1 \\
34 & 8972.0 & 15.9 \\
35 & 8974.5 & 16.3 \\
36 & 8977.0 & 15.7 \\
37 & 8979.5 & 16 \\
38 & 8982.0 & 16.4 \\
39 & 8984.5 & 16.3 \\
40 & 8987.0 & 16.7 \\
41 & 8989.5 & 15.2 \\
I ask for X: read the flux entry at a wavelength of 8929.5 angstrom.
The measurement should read 16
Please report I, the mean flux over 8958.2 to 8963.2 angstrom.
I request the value 15.7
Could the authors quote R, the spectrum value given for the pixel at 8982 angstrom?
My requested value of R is 16.4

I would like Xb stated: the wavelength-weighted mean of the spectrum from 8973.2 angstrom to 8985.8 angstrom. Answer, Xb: 16.1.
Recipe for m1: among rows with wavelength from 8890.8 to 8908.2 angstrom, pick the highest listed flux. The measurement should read 16.3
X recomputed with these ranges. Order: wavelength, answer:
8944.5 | 15.9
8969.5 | 16.1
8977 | 15.7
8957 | 16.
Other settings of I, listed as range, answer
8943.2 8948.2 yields 16.1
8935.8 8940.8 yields 15.9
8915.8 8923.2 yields 15.8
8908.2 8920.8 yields 16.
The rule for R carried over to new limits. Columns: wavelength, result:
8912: 16.2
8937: 15.9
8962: 15.6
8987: 16.7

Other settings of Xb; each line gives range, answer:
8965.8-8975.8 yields 16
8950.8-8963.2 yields 15.8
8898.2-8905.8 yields 15.8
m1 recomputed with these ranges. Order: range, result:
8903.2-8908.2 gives 15.8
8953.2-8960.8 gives 16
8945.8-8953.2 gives 16.4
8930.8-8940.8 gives 16.1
